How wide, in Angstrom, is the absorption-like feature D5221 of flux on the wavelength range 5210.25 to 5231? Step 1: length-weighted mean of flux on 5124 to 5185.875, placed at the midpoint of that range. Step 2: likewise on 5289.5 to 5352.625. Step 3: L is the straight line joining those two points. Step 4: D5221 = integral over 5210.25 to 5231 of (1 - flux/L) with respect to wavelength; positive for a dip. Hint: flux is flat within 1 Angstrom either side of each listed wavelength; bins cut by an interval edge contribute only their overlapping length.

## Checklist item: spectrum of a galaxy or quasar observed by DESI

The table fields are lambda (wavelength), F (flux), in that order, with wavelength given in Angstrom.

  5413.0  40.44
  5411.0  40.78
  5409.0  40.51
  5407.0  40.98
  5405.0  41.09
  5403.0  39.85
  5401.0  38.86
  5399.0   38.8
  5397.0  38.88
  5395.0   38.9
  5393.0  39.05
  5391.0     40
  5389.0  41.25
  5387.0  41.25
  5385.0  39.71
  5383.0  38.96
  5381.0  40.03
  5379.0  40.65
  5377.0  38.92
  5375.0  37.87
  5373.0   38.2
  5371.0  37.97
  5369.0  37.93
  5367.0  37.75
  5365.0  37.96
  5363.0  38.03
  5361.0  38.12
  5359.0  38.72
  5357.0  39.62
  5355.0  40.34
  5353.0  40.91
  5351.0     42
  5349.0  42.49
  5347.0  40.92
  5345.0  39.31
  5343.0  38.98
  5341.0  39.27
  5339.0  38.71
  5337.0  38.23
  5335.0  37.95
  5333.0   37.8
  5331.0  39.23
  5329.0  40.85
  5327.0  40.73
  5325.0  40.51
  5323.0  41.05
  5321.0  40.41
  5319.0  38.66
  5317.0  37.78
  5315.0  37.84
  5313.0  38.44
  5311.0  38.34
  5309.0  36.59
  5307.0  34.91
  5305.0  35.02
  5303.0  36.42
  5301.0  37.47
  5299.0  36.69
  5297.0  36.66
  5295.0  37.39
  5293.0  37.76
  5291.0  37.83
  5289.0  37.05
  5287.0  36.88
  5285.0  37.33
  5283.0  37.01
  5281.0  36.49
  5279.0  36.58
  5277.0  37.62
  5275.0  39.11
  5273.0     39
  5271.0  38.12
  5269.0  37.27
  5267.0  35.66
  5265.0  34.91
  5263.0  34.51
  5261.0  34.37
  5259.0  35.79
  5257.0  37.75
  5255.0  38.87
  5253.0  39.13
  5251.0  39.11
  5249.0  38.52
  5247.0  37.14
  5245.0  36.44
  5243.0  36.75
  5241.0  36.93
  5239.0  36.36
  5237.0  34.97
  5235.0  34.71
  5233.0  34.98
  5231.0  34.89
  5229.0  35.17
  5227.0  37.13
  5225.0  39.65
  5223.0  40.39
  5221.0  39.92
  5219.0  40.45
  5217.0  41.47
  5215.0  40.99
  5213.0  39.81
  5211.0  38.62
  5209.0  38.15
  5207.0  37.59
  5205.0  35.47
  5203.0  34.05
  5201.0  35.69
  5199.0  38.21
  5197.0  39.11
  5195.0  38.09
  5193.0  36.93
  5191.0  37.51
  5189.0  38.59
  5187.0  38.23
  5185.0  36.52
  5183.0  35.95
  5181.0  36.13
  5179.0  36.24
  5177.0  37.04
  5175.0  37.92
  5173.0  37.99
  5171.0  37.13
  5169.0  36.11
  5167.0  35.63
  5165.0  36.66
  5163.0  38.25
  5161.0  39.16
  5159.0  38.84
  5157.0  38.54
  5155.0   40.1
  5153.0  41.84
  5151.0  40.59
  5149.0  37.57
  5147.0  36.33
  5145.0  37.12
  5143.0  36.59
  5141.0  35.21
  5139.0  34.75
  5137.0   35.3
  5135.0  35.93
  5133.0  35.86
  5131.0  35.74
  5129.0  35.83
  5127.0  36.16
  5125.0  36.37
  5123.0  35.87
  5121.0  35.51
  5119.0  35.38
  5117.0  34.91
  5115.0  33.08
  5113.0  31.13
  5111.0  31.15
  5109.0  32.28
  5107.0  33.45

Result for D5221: -0.8 Angstrom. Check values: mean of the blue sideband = 37.1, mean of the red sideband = 38.6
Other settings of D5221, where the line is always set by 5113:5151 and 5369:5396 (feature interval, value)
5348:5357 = -0.53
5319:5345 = -0.53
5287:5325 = 0.64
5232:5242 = 0.45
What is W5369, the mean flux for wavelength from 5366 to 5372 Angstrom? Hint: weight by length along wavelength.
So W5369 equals 37.9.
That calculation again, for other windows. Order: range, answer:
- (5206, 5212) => 38.1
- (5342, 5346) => 39.1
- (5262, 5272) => 36.1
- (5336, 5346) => 38.9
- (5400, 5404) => 39.4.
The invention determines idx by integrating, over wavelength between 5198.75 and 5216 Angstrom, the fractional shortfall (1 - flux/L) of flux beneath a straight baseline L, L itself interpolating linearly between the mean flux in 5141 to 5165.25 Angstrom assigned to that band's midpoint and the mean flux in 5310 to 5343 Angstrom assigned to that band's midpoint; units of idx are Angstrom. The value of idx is 0.5 Angstrom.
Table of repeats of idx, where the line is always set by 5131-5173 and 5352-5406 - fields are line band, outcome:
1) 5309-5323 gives 0.0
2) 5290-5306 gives 0.7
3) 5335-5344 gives 0.0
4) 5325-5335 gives -0.2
